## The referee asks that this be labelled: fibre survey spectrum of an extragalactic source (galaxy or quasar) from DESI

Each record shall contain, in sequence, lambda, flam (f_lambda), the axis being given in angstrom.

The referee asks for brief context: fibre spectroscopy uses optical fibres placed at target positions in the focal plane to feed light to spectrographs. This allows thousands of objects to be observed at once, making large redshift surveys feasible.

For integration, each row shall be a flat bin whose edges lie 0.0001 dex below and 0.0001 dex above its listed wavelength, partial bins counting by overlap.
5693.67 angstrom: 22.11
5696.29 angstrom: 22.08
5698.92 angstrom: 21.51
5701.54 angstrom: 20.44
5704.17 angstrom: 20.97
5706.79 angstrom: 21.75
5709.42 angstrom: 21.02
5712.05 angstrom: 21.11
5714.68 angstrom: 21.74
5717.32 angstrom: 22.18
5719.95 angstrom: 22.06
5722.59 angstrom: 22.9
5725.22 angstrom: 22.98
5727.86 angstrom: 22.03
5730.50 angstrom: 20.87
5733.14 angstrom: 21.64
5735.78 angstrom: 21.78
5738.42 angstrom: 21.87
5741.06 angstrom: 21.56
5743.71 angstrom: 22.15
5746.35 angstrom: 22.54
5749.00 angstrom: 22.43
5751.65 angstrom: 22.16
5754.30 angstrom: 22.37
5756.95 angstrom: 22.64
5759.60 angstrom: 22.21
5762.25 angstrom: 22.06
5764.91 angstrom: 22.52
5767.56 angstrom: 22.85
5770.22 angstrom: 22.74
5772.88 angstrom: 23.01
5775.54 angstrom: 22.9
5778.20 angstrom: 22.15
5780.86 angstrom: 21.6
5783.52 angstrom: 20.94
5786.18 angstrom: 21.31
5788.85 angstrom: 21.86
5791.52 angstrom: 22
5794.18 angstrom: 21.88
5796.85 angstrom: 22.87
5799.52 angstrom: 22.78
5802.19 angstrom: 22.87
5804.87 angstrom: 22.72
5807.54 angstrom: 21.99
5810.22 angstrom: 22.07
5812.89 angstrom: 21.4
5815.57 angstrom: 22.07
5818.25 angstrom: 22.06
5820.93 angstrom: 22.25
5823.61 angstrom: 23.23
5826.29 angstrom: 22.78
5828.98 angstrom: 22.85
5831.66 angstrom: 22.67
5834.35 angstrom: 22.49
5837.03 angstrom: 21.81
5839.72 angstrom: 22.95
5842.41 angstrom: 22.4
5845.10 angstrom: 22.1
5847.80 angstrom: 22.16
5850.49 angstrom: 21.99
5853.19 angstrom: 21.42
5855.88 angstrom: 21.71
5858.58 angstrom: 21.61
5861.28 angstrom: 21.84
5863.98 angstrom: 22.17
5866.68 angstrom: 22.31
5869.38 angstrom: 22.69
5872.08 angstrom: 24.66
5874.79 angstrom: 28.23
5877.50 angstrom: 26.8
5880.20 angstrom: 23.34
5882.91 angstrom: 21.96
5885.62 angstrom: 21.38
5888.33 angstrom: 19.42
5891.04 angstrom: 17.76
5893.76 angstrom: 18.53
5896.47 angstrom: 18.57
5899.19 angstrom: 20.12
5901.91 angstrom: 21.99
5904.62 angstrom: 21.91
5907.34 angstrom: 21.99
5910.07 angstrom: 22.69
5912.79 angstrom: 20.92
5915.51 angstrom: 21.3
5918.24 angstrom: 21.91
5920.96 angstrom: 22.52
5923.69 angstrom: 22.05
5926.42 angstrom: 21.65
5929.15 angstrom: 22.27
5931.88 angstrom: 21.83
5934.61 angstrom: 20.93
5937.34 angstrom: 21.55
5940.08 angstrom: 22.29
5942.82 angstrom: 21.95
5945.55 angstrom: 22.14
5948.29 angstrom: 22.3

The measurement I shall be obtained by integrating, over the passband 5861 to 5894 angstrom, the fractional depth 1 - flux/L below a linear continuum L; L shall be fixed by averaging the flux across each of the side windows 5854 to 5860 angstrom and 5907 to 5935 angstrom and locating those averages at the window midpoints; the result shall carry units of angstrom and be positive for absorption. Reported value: -1.3 angstrom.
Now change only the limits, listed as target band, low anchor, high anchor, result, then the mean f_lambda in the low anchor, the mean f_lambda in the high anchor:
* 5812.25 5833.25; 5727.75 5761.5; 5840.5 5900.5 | -0.44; 22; 22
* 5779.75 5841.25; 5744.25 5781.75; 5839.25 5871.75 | 0.17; 22.4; 22.2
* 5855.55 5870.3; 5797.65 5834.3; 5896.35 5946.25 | 0.03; 22.4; 21.7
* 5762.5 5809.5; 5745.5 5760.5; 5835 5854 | 0.03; 22.4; 22.1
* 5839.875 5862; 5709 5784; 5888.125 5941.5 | -0.45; 22.1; 21.1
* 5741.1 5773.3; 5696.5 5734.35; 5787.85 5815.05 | -0.70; 21.7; 22.2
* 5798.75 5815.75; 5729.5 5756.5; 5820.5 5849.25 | 0.07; 22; 22.5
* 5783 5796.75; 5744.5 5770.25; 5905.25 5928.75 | 0.35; 22.4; 21.9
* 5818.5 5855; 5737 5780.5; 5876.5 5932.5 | -0.84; 22.4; 21.4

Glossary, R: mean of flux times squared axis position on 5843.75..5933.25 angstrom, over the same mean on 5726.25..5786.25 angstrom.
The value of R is 1.04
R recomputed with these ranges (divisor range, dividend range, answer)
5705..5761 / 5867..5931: 1.06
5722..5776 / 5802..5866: 1.03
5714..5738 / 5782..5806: 1.03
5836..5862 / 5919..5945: 1.02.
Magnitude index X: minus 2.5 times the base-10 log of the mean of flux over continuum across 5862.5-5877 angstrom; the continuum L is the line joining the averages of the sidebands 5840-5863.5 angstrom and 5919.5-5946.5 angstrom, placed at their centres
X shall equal -0.10 mag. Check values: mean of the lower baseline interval 22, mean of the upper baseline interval 21.9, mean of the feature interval 24.2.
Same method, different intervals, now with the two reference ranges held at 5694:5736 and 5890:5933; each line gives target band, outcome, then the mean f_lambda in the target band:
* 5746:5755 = -0.04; 22.3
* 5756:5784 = -0.04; 22.4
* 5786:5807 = -0.04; 22.3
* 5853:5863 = -0.02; 21.7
